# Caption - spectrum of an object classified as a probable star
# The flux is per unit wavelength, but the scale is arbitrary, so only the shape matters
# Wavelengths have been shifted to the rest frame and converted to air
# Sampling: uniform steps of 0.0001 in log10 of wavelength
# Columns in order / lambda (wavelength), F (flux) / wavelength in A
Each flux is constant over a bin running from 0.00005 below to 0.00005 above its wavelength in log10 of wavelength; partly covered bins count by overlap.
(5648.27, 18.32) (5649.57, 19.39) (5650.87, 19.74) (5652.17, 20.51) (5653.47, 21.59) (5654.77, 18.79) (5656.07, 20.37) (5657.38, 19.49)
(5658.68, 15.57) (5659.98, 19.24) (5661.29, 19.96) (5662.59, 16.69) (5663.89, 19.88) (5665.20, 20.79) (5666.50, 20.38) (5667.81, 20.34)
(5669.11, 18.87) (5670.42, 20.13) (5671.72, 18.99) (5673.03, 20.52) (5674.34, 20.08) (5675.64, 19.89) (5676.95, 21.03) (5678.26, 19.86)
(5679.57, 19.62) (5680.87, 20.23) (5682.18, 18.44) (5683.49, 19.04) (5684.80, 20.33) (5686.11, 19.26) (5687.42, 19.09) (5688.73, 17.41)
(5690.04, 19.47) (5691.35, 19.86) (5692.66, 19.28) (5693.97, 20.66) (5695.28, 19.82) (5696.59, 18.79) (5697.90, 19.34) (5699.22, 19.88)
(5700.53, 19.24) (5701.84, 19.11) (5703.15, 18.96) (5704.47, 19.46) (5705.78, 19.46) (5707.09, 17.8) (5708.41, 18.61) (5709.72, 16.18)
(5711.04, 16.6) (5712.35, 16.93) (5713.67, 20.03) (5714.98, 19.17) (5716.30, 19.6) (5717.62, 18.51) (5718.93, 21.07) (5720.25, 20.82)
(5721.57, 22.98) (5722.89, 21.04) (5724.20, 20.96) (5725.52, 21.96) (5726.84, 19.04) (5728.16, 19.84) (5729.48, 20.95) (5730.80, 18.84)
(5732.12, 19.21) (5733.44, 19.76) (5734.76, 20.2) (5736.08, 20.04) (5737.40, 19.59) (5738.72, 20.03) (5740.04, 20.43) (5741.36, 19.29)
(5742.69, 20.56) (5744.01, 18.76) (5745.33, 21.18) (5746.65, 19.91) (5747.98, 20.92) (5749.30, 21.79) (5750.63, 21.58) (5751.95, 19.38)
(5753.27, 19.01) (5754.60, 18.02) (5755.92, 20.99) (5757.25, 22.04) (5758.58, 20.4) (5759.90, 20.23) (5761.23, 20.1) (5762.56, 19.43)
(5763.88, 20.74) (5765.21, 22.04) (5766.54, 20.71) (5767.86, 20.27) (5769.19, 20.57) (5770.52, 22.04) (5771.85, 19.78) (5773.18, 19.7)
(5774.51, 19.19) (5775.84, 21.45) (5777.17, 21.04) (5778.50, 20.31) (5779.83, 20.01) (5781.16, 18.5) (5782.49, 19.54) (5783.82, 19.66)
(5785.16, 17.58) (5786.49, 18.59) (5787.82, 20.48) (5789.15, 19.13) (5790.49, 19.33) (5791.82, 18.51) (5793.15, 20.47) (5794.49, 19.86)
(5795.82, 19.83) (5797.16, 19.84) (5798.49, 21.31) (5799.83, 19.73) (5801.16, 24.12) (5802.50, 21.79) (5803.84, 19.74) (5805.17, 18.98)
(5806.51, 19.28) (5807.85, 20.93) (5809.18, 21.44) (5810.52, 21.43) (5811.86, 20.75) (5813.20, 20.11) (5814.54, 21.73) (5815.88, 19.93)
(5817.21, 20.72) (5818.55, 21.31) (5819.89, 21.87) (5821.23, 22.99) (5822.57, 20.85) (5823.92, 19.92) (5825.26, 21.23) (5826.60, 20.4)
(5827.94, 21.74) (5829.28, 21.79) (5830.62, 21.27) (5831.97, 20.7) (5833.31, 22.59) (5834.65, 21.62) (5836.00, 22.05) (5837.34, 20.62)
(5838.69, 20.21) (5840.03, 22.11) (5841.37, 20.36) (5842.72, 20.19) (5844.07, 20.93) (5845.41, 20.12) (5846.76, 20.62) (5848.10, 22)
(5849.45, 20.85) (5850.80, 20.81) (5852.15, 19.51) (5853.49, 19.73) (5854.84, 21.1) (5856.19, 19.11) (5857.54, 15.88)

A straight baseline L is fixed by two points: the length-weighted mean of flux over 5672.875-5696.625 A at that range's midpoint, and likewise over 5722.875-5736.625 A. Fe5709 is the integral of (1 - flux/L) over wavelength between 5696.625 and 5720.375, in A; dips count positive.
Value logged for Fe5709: 1.2 A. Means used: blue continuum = 19.6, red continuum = 20.1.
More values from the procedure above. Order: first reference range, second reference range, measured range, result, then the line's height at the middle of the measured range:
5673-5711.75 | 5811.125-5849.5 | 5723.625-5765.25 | -0.6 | 19.9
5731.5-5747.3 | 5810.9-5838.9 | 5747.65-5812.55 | 0.8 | 20.5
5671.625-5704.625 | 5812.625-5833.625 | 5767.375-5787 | 0.7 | 20.6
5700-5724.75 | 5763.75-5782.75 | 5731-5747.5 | -0.1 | 19.8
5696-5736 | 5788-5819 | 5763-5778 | -0.4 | 20.1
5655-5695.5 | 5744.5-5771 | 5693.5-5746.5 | 1.2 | 20.1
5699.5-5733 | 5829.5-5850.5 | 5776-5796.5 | 0.8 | 20.4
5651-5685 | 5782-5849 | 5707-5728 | 0.5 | 20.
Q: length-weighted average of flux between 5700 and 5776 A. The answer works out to 19.9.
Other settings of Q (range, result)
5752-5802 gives 20.1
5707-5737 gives 19.6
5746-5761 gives 20.4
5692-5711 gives 19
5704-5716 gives 18.3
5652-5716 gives 19.3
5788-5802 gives 20.2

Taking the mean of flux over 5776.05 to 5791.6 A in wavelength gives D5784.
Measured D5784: 19.5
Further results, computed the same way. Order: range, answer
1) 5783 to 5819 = 20.2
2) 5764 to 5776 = 20.6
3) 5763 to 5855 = 20.6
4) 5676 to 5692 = 19.5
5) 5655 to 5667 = 19.1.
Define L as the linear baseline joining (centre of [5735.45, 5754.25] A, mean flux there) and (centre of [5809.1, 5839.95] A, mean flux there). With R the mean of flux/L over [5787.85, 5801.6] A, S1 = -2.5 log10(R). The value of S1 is 0.03 mag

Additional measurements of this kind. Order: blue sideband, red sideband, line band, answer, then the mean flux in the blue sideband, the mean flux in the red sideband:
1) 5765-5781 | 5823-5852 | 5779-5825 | 0.02 mag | 20.5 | 21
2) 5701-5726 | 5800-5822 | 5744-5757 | -0.01 mag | 19.4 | 21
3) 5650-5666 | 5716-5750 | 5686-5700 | 0.03 mag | 19.4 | 20.3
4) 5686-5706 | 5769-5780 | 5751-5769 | 0.00 mag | 19.3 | 20.5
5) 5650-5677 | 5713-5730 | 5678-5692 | 0.03 mag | 19.6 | 20.4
